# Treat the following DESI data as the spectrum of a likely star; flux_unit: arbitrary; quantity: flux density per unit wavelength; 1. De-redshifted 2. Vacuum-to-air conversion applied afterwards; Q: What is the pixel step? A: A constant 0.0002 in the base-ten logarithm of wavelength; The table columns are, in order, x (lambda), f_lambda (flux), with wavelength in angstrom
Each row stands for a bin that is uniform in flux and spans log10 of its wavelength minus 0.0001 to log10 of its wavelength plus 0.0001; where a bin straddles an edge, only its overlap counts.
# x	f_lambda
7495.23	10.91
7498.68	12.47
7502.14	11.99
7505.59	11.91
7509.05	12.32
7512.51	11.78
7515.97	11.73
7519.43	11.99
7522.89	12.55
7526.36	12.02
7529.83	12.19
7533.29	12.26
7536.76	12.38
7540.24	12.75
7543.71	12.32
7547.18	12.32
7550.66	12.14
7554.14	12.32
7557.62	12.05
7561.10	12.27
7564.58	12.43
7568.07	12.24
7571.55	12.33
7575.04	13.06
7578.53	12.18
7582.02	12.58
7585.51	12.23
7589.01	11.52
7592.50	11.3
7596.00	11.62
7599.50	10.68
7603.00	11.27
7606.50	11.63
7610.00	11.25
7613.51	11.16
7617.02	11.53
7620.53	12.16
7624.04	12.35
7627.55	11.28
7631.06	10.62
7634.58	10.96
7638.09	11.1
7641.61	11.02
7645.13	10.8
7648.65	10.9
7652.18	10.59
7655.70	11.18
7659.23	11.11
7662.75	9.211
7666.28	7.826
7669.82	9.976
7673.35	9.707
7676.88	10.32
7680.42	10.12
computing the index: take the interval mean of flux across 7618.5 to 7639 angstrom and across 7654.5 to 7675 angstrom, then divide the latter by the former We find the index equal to 0.9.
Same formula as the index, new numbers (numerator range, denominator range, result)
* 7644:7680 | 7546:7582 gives 0.82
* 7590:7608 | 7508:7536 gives 0.93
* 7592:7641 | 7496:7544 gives 0.93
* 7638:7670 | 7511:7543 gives 0.85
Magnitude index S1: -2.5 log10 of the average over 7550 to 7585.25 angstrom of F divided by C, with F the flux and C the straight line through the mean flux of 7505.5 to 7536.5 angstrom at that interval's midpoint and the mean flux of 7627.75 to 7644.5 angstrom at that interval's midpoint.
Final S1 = -0.07 mag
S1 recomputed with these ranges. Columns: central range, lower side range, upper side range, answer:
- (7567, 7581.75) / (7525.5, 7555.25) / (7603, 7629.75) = -0.04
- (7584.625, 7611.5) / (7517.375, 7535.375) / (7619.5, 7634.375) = 0.03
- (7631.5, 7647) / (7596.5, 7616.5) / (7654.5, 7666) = -0.04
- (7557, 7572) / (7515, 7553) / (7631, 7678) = -0.05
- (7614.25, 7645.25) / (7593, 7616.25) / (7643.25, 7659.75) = -0.03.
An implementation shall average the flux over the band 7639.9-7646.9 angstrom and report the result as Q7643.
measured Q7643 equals 10.9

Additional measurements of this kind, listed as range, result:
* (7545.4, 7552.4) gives 12.2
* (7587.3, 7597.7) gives 11.5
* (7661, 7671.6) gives 9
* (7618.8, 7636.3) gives 11.5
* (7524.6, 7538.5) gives 12.2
